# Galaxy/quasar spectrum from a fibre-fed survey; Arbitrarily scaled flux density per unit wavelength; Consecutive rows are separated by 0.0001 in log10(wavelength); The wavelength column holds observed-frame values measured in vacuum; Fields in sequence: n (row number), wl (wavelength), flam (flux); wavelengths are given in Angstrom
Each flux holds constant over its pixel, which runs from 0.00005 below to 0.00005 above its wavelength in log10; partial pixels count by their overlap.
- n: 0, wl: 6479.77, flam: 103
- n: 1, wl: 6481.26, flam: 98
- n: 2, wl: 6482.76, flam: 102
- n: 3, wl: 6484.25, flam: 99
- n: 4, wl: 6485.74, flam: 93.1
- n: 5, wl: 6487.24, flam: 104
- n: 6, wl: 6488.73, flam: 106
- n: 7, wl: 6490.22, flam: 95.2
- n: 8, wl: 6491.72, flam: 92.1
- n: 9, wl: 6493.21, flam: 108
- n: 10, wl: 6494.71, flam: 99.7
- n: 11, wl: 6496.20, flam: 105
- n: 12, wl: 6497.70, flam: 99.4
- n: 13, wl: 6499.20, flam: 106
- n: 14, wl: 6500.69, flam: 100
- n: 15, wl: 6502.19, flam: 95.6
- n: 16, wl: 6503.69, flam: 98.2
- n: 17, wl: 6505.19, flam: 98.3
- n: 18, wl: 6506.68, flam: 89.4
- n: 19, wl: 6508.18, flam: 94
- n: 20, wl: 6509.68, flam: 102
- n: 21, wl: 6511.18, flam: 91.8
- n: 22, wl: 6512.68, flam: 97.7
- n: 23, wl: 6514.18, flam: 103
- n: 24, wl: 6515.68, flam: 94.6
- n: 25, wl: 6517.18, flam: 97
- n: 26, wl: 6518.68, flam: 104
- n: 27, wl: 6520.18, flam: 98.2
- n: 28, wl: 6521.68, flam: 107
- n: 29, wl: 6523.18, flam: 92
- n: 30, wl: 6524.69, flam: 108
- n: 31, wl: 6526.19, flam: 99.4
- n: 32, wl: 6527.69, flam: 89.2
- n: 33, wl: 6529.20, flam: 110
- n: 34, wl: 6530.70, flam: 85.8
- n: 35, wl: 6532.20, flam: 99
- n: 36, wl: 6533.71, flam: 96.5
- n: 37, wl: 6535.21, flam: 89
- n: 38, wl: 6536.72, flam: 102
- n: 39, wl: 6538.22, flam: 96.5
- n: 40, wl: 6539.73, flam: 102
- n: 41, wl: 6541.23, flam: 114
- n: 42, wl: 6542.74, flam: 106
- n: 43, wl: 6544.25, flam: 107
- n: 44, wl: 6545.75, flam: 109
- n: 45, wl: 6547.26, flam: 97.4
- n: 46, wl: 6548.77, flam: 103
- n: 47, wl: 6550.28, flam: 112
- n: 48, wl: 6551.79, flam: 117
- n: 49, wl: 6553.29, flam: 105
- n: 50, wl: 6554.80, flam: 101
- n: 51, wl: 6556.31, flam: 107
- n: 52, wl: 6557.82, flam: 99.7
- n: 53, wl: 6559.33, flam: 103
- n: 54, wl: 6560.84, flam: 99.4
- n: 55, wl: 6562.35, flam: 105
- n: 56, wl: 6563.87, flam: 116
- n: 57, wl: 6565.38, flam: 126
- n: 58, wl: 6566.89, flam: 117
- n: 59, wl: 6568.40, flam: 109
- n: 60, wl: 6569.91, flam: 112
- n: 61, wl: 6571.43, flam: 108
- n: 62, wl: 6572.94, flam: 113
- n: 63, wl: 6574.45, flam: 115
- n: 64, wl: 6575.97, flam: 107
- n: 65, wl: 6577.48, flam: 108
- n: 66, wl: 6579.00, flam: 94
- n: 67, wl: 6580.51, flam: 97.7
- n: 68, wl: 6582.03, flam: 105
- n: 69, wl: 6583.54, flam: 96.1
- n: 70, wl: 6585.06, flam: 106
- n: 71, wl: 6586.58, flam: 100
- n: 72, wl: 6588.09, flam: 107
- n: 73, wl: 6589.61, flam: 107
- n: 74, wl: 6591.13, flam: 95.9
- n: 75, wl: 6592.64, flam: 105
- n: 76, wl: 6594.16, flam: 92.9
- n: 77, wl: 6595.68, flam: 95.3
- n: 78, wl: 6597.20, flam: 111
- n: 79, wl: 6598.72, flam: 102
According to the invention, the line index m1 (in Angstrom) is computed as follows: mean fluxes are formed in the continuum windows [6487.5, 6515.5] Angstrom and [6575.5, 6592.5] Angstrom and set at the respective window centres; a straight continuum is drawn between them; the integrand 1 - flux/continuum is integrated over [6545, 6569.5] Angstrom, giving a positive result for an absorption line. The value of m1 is -1.65 Angstrom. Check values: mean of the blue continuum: 99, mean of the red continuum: 102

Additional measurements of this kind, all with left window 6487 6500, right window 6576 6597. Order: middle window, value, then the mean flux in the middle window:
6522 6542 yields 0.51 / 98.9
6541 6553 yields -0.75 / 108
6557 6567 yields -0.75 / 109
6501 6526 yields 0.82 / 98.2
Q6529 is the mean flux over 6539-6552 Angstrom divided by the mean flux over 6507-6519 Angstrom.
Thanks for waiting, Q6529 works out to 1.1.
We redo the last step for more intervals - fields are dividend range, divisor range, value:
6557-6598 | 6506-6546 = 1.06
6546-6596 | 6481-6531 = 1.07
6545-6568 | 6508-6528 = 1.09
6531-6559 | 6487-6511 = 1.04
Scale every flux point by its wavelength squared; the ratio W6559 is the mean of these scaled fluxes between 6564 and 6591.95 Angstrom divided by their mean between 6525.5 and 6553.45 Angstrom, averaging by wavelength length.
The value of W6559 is 1.1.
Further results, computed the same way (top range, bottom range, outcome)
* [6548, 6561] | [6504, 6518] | 1.11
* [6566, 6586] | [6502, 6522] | 1.11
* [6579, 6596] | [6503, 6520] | 1.06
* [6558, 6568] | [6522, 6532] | 1.14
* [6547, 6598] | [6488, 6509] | 1.09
